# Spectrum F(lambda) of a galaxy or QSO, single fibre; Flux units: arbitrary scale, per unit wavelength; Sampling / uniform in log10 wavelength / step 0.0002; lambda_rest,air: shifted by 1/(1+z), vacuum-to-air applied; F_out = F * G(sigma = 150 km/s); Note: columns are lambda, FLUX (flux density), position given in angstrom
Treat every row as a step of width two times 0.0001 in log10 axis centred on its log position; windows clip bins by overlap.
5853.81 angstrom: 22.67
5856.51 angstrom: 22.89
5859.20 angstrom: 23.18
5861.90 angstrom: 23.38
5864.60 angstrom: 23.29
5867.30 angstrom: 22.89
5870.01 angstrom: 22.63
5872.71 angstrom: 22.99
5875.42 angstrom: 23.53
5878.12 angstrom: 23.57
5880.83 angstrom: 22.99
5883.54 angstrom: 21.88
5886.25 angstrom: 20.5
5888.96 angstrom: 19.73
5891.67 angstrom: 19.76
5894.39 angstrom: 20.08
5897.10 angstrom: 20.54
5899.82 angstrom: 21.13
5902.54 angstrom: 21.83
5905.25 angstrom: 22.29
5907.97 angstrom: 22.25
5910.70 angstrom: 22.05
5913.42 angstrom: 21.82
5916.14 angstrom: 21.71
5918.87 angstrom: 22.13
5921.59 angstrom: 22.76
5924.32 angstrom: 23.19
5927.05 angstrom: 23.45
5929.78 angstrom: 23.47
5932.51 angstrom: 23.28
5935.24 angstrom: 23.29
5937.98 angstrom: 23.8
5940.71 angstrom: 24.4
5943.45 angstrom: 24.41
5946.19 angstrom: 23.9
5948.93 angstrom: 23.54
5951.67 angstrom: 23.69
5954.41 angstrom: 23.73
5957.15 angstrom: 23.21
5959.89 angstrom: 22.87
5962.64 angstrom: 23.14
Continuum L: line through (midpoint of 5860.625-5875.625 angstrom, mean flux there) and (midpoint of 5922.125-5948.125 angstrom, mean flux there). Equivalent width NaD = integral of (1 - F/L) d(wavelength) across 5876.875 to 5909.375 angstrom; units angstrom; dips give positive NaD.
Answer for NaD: 2.7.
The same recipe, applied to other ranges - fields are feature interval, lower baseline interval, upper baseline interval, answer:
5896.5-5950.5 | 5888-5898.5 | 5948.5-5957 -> -2.3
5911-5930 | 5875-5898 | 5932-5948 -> 0.3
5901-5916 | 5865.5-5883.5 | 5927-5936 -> 0.8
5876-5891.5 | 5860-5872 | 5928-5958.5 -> 1.0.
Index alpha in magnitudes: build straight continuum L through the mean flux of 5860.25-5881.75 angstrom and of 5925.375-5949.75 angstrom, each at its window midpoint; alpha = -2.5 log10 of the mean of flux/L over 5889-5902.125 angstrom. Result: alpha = 0.15 mag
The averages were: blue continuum 23.2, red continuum 23.7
